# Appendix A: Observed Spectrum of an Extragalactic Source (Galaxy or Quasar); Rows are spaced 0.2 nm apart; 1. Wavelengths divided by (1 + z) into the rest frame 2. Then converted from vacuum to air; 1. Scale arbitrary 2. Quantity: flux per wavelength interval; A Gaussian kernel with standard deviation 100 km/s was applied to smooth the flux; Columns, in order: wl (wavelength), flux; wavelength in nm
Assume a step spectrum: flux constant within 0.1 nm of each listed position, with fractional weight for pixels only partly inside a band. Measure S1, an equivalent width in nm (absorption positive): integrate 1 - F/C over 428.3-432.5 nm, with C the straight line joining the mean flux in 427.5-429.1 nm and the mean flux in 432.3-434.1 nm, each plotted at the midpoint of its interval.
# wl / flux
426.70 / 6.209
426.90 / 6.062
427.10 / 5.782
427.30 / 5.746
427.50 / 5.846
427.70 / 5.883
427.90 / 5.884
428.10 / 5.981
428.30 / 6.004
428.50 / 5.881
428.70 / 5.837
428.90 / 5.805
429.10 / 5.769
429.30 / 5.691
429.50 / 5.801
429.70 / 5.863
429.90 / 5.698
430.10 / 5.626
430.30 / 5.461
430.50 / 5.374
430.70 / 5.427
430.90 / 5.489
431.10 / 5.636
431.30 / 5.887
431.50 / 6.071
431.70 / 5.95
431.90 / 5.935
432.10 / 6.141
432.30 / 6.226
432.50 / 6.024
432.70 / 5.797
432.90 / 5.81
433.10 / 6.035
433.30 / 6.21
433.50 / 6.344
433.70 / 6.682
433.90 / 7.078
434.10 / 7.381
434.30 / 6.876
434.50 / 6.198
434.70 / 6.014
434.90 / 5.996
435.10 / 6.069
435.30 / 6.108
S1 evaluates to 0.19 nm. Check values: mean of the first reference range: 5.89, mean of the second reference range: 6.31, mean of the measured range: 5.79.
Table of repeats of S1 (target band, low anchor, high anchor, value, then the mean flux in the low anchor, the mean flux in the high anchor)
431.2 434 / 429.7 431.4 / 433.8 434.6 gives 0.070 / 5.59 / 6.88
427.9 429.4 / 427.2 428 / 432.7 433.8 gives 0.012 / 5.84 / 6.18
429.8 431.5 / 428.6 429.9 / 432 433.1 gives 0.080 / 5.79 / 6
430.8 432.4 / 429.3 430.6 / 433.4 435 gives 0.023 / 5.64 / 6.57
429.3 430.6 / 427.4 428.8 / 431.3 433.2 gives 0.066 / 5.9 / 5.99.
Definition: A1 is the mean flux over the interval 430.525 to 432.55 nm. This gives 5.86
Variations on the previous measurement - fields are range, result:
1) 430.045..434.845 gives 6.07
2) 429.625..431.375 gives 5.6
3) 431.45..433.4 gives 6.02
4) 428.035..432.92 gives 5.81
